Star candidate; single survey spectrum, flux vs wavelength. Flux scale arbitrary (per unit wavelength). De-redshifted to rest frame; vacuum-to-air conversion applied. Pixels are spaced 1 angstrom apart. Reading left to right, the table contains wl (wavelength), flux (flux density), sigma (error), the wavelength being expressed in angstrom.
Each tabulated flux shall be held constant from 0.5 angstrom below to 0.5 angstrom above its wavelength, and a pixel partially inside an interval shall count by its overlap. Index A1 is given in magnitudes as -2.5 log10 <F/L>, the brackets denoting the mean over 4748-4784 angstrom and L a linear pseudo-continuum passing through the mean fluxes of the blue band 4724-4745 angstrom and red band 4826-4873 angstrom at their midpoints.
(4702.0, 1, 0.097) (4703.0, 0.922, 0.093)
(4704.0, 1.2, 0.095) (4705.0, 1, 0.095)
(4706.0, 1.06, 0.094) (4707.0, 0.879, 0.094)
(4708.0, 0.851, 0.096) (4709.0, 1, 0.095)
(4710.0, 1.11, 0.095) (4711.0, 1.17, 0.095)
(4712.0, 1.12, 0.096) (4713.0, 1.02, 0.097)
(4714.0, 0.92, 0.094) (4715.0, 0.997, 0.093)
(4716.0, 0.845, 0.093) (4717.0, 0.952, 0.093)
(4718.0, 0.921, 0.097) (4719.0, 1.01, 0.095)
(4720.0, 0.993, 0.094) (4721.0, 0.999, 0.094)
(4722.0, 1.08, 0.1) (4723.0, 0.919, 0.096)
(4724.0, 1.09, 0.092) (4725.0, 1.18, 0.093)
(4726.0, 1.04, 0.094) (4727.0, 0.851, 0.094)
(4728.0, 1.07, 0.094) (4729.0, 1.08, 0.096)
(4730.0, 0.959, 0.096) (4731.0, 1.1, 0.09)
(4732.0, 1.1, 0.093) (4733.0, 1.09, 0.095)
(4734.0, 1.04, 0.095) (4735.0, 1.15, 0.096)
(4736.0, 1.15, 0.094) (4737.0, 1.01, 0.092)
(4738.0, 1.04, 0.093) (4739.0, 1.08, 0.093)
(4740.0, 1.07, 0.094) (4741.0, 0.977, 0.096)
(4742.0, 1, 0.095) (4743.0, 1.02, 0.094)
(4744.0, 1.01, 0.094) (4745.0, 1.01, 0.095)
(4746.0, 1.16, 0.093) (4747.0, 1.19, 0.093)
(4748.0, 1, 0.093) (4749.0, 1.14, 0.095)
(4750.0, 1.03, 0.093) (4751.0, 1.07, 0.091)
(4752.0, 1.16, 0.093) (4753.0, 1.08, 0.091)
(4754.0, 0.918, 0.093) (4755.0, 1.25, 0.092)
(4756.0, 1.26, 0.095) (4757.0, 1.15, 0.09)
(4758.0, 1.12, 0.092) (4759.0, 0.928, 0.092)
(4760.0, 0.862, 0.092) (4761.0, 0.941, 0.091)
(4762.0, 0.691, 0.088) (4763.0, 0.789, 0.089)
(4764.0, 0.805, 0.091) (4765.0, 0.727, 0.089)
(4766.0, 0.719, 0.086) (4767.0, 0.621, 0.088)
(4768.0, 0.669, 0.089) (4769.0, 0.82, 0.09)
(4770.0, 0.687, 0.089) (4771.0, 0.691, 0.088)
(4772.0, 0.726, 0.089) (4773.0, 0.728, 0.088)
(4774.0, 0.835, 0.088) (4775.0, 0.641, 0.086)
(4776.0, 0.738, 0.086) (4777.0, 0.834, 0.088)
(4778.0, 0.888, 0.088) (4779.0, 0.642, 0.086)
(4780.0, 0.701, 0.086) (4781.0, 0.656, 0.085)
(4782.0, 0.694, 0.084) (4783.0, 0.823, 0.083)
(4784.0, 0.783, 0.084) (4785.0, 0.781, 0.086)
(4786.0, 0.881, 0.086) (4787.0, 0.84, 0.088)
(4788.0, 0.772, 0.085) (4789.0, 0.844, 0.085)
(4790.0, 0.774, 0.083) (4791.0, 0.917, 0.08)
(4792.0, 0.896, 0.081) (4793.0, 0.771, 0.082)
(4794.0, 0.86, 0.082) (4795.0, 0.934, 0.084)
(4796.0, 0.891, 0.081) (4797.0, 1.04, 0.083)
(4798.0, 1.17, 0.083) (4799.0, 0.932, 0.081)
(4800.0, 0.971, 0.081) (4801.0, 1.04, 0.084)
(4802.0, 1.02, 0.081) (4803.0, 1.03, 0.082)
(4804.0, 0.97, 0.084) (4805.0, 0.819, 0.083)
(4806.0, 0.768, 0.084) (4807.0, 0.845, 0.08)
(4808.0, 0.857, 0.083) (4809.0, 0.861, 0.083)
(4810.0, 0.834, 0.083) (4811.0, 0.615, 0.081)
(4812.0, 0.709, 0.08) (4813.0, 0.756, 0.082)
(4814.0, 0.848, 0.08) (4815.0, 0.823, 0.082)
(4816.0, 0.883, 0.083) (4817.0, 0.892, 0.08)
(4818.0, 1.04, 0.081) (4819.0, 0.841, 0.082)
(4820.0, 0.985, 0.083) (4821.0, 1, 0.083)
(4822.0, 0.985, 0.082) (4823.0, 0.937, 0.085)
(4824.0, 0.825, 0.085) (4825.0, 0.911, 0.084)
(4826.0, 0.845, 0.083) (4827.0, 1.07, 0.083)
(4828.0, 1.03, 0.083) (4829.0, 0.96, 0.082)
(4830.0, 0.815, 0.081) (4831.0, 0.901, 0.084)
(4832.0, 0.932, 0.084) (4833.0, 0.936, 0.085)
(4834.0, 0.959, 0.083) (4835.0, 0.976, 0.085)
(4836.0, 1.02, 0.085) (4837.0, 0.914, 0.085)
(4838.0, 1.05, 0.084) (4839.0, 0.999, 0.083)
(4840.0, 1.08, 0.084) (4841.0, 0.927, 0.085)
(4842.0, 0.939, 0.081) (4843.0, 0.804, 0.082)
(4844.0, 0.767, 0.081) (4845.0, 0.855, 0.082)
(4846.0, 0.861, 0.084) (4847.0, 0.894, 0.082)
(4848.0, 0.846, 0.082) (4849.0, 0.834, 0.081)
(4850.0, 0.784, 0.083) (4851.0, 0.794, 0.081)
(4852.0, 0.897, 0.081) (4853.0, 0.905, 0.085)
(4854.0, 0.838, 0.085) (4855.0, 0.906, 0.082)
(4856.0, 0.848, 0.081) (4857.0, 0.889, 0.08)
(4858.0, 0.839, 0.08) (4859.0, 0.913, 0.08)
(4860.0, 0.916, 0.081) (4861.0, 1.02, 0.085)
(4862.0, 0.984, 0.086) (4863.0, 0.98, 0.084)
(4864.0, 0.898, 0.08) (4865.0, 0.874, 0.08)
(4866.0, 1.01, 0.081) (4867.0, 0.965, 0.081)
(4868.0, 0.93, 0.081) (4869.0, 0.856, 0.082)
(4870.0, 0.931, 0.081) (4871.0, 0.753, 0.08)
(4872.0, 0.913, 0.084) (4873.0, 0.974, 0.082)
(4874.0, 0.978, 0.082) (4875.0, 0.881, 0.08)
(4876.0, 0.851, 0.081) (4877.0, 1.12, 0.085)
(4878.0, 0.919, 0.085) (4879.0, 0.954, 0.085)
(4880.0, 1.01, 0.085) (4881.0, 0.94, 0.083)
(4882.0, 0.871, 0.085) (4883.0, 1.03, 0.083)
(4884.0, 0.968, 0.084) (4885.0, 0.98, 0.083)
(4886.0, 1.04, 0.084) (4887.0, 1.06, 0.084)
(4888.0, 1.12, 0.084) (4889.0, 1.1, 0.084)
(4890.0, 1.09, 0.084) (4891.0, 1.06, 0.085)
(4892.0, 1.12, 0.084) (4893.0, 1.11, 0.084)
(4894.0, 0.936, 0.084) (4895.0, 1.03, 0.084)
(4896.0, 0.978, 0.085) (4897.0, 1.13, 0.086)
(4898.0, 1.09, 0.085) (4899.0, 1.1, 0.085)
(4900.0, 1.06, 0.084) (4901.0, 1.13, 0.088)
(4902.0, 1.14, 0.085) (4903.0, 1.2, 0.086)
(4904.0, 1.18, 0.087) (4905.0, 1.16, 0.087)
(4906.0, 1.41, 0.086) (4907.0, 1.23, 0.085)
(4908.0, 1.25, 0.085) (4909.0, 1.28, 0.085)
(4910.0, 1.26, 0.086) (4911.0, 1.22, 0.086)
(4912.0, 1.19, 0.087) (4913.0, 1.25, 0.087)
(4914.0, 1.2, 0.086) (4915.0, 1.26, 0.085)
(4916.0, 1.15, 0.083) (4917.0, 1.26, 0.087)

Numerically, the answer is 0.18 mag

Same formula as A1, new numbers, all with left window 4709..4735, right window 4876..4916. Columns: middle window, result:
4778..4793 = 0.32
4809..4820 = 0.27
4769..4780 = 0.38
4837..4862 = 0.21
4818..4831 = 0.15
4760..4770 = 0.35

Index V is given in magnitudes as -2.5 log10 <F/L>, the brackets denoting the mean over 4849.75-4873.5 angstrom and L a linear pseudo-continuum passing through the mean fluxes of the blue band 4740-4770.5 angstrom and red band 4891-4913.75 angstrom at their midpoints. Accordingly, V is 0.22 mag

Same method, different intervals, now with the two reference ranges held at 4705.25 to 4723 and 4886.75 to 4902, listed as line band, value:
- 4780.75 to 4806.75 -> 0.17 mag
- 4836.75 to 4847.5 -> 0.15 mag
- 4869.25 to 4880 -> 0.15 mag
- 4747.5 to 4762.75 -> -0.02 mag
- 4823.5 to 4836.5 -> 0.12 mag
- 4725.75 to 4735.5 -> -0.05 mag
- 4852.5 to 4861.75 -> 0.18 mag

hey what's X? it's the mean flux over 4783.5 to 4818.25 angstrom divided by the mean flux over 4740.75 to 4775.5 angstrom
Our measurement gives 0.94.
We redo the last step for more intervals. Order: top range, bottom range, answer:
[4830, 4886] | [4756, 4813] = 1.10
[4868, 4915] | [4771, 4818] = 1.27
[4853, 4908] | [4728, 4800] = 1.09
